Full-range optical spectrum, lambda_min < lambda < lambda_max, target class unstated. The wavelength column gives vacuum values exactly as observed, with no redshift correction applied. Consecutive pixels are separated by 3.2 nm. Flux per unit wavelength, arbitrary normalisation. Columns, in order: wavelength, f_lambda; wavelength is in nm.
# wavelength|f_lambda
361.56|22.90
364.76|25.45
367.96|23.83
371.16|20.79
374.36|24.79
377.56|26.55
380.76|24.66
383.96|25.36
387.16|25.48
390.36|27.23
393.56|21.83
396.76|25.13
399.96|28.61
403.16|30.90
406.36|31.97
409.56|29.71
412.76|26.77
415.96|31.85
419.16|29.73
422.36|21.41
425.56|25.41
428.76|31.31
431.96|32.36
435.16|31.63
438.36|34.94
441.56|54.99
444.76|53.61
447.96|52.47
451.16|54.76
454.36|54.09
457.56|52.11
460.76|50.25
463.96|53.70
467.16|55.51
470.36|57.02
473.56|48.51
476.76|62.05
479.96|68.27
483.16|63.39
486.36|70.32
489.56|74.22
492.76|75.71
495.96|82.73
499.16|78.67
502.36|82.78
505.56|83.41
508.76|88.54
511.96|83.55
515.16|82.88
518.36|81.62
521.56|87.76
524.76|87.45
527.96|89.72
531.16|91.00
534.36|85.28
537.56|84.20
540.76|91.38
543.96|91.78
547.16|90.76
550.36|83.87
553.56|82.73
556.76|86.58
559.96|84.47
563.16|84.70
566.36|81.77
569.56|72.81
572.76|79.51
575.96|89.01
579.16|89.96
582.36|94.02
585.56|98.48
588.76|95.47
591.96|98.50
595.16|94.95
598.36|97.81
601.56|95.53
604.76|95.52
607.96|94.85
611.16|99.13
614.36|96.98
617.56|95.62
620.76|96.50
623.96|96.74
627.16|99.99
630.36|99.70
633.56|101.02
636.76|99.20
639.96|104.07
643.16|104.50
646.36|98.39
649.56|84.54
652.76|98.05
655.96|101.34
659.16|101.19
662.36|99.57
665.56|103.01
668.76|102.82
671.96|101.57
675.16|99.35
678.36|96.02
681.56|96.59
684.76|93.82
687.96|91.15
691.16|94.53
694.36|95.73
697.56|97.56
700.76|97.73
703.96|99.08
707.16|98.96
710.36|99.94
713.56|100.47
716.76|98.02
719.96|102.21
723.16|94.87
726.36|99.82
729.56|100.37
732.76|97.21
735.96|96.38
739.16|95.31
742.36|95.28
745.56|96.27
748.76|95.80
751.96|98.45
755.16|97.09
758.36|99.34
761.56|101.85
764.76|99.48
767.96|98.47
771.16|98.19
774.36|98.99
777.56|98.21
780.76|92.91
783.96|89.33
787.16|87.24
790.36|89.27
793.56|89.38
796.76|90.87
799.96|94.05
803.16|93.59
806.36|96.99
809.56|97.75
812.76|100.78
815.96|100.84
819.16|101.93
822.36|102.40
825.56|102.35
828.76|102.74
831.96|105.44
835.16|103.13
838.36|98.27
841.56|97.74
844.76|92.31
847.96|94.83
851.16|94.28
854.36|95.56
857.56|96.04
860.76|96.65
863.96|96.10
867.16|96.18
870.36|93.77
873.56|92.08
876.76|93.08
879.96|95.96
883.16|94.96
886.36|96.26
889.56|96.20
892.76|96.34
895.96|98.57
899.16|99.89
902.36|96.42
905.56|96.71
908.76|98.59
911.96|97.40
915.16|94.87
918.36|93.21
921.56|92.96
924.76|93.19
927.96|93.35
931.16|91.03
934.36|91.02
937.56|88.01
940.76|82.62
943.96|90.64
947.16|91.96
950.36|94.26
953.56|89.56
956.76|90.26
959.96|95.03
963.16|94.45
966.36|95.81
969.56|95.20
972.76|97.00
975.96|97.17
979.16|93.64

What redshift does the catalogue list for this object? 0.10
